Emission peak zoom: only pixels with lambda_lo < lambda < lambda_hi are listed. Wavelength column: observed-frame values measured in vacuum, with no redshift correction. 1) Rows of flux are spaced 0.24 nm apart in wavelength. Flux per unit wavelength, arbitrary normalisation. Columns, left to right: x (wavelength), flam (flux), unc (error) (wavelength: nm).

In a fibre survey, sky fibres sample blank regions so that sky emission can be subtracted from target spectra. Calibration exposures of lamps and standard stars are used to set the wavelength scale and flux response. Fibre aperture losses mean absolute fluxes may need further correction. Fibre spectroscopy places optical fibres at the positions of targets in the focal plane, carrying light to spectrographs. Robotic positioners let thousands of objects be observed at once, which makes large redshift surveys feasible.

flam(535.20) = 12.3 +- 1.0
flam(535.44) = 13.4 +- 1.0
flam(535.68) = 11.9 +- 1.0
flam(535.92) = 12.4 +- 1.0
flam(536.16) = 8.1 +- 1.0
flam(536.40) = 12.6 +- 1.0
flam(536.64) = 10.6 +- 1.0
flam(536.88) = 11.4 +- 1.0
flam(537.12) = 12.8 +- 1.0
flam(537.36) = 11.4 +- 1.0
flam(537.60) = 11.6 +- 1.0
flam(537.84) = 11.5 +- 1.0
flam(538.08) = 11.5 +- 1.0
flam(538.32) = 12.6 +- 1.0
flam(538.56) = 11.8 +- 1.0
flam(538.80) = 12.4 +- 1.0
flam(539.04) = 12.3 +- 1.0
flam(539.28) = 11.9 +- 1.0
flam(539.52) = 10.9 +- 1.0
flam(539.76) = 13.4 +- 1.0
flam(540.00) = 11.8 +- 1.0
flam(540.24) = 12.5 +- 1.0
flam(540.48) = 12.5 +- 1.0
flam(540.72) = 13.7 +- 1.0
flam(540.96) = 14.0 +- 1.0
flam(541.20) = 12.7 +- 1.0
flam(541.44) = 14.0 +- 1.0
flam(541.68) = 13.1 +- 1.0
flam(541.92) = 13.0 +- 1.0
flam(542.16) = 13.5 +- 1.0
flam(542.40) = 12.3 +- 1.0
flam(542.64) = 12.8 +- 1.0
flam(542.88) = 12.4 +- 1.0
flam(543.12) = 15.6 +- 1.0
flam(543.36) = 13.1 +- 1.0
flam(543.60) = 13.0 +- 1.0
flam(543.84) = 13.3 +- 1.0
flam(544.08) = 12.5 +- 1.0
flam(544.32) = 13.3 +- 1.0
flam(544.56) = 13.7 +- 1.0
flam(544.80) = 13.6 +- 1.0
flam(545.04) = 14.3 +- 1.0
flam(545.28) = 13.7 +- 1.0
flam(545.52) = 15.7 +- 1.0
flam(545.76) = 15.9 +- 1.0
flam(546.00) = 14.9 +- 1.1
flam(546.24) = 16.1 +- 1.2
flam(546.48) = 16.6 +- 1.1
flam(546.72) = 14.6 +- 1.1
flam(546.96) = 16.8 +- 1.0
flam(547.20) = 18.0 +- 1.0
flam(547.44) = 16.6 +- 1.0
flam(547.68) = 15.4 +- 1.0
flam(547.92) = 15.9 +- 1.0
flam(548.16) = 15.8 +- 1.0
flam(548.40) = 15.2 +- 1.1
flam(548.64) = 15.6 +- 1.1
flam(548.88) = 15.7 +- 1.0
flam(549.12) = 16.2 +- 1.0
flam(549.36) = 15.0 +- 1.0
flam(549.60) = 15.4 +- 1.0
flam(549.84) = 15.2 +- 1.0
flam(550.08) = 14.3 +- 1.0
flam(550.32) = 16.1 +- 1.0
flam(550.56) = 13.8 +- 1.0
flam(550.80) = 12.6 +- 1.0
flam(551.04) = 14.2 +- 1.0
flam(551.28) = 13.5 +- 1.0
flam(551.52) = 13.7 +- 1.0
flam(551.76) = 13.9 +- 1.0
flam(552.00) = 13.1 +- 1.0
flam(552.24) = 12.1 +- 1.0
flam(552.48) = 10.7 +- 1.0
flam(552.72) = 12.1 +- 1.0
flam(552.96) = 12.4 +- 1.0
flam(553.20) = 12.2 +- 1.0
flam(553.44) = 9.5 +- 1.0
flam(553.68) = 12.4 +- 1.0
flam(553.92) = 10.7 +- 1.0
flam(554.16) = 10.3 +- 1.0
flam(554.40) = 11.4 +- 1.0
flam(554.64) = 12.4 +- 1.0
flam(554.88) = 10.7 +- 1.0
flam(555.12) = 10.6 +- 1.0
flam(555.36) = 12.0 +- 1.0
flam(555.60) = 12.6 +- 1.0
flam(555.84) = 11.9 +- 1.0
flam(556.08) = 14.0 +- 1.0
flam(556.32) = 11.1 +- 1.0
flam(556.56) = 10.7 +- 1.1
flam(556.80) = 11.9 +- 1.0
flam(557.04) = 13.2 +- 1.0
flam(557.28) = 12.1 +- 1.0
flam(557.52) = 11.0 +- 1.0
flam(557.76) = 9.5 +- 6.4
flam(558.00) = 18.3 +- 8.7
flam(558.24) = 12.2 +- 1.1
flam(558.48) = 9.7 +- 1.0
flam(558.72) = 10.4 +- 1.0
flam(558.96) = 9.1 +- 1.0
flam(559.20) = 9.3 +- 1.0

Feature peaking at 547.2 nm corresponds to C III] 1909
